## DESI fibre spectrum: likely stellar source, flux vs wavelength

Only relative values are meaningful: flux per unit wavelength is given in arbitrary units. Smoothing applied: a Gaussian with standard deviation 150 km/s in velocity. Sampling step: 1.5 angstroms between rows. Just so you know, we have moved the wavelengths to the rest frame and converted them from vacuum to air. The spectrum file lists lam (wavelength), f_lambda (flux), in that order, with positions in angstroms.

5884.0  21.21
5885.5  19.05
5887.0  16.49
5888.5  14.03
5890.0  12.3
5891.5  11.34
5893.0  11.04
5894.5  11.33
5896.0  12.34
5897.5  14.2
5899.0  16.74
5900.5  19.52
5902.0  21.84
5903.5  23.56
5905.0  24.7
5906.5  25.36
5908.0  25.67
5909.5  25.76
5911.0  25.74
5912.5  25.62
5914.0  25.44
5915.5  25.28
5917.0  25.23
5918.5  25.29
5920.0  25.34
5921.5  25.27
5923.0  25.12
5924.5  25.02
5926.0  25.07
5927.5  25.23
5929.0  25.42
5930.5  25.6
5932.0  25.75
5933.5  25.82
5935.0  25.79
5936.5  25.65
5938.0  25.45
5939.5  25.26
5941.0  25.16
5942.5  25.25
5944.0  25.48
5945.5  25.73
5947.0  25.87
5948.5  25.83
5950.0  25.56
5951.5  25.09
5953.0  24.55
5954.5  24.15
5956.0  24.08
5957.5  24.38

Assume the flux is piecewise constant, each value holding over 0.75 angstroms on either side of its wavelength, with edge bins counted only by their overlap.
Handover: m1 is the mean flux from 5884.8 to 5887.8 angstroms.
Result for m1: 17.7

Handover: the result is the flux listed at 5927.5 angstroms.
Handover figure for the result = 25.23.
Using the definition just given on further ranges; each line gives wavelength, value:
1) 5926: 25.07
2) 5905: 24.7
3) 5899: 16.74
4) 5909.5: 25.76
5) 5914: 25.44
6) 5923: 25.12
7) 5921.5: 25.27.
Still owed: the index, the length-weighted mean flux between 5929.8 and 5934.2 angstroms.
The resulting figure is 25.7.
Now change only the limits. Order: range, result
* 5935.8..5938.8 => 25.5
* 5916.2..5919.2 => 25.3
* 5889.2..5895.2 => 11.5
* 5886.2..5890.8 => 14.3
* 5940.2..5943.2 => 25.2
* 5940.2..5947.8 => 25.5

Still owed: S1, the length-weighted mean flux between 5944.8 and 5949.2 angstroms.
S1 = 25.8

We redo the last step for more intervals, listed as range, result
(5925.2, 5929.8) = 25.2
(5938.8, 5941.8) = 25.2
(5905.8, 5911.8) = 25.6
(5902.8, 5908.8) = 24.8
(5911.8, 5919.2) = 25.4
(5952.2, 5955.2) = 24.4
